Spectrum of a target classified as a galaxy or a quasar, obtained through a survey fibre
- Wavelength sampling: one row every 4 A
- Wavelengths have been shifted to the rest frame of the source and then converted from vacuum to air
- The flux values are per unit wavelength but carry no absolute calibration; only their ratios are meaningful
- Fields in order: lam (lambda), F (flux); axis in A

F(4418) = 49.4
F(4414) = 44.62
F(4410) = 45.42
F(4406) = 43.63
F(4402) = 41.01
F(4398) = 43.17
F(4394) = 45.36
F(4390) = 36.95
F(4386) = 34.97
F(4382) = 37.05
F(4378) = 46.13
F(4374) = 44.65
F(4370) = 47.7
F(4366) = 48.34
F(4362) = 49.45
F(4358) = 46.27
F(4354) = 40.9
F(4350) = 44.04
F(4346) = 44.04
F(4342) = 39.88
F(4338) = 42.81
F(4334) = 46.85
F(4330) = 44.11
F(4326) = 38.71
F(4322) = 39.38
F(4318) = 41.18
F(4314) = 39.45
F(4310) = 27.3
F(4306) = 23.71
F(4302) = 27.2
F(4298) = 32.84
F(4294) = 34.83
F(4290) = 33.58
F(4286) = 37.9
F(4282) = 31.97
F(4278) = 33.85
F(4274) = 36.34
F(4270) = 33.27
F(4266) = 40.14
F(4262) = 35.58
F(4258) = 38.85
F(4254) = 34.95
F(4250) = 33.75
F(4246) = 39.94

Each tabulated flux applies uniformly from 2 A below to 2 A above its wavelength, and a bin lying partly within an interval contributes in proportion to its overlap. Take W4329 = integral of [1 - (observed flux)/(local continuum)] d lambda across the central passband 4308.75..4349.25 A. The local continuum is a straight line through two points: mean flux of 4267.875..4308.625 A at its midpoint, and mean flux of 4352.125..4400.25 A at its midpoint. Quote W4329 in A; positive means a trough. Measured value -3.4 A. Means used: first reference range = 32.5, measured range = 40.7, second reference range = 43.4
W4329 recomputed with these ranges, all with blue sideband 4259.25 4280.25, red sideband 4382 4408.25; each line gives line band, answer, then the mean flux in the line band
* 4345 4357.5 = -1.4 A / 43.3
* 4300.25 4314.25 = 3.4 A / 28.2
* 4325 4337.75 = -1.8 A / 43.5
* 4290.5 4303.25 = 1.7 A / 32.1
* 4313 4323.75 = -0.7 A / 40.1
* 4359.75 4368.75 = -2.1 A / 48.7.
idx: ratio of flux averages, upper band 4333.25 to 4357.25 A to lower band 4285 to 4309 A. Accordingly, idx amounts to 1.4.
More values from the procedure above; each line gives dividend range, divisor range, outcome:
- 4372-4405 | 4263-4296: 1.17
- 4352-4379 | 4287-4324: 1.38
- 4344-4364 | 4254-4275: 1.23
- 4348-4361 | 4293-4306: 1.46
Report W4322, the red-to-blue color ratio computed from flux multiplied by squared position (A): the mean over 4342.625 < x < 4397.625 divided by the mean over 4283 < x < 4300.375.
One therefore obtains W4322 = 1.3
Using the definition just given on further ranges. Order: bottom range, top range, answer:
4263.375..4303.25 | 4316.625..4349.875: 1.26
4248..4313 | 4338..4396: 1.34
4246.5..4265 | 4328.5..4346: 1.24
